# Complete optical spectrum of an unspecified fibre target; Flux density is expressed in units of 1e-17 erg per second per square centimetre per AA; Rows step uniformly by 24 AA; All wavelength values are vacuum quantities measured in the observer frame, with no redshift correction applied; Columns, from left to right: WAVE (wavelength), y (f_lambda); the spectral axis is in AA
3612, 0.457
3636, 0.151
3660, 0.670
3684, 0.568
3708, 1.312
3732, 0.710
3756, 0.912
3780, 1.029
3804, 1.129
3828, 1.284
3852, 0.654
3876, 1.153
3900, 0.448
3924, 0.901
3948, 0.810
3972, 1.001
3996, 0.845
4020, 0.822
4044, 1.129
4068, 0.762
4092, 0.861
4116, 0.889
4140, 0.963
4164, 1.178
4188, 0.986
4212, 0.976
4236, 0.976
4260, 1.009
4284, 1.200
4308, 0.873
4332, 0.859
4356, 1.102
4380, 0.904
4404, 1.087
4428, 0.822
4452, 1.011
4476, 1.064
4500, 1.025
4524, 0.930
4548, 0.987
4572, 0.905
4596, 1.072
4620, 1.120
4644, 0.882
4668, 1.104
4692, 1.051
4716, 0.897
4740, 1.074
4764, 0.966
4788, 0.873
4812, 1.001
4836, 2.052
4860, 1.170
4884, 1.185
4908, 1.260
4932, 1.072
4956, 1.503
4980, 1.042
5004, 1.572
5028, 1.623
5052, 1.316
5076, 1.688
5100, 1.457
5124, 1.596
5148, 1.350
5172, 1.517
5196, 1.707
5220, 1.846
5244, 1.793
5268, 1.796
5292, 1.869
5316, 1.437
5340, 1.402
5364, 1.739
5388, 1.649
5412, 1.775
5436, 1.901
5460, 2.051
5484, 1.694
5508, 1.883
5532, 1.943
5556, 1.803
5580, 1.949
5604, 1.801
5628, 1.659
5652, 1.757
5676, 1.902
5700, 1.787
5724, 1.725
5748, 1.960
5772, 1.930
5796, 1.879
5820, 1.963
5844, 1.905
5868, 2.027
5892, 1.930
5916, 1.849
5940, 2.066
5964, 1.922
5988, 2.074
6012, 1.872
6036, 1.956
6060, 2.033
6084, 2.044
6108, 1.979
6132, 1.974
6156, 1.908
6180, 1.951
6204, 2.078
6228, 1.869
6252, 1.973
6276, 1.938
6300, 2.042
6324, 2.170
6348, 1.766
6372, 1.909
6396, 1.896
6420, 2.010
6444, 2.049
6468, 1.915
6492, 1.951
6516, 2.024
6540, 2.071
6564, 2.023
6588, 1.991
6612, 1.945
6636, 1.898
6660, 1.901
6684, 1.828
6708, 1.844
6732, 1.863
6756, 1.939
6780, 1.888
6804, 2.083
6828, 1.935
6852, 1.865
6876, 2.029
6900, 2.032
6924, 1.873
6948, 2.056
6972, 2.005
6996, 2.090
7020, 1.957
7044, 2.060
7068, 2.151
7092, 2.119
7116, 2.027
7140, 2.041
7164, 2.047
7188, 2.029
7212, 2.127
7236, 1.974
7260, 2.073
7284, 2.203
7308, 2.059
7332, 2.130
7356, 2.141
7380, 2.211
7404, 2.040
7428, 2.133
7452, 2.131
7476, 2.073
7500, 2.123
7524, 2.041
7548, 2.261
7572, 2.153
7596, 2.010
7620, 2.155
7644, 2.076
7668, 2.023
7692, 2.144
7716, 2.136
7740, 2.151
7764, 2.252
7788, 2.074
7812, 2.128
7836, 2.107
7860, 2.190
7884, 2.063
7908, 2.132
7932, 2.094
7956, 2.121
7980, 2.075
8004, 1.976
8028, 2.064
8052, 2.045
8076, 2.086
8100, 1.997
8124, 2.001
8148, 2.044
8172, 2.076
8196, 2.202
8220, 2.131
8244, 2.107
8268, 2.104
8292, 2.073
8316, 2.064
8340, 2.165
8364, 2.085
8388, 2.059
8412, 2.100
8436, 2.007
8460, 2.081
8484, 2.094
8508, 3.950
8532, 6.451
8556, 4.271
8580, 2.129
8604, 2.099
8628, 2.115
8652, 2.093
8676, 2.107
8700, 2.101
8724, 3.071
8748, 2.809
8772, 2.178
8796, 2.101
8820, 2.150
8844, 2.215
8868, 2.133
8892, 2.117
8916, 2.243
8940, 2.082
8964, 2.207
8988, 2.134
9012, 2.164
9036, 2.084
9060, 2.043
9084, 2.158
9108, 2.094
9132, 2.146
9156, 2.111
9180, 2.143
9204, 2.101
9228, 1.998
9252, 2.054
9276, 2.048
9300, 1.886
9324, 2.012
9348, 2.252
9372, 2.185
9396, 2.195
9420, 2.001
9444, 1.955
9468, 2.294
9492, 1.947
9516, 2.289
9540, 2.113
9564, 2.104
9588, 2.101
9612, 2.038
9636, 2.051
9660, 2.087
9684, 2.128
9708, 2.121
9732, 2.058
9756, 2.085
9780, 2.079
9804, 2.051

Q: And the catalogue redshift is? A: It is 0.298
